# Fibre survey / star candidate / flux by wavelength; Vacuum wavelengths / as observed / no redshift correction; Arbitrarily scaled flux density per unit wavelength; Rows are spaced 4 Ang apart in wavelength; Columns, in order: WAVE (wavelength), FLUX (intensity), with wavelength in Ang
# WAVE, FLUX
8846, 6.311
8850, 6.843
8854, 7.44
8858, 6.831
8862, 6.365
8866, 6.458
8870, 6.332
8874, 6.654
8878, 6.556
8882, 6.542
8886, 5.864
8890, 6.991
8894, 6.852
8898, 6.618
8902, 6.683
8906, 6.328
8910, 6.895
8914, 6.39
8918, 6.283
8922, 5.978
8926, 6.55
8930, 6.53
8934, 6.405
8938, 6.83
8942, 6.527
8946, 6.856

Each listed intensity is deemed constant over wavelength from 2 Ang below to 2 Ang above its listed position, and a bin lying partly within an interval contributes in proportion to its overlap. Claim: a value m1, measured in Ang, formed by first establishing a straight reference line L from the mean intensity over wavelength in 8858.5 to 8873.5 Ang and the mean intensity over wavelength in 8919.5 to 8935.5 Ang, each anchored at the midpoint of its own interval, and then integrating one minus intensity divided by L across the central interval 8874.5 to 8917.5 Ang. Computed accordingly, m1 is -1.04 Ang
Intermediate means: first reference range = 6.46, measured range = 6.56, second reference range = 6.36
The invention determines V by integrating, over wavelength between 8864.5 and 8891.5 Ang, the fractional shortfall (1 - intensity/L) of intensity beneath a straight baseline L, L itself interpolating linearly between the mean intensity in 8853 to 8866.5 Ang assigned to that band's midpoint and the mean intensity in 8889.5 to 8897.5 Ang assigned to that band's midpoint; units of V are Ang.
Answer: 1.3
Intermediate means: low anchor 6.76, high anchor 6.85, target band 6.48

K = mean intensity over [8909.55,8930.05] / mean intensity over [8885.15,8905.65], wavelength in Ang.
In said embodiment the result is 0.97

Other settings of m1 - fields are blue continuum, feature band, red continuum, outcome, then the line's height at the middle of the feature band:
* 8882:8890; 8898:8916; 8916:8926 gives -0.93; 6.25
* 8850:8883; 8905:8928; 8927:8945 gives 0.70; 6.61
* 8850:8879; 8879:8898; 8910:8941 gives 0.07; 6.59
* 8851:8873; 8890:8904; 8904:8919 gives -0.45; 6.55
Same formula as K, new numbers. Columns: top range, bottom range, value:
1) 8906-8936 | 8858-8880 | 0.99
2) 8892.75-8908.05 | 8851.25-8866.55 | 0.97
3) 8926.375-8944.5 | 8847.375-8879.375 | 0.98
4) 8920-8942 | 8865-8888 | 1.01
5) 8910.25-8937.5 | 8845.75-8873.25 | 0.96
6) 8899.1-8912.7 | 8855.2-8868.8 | 1.00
